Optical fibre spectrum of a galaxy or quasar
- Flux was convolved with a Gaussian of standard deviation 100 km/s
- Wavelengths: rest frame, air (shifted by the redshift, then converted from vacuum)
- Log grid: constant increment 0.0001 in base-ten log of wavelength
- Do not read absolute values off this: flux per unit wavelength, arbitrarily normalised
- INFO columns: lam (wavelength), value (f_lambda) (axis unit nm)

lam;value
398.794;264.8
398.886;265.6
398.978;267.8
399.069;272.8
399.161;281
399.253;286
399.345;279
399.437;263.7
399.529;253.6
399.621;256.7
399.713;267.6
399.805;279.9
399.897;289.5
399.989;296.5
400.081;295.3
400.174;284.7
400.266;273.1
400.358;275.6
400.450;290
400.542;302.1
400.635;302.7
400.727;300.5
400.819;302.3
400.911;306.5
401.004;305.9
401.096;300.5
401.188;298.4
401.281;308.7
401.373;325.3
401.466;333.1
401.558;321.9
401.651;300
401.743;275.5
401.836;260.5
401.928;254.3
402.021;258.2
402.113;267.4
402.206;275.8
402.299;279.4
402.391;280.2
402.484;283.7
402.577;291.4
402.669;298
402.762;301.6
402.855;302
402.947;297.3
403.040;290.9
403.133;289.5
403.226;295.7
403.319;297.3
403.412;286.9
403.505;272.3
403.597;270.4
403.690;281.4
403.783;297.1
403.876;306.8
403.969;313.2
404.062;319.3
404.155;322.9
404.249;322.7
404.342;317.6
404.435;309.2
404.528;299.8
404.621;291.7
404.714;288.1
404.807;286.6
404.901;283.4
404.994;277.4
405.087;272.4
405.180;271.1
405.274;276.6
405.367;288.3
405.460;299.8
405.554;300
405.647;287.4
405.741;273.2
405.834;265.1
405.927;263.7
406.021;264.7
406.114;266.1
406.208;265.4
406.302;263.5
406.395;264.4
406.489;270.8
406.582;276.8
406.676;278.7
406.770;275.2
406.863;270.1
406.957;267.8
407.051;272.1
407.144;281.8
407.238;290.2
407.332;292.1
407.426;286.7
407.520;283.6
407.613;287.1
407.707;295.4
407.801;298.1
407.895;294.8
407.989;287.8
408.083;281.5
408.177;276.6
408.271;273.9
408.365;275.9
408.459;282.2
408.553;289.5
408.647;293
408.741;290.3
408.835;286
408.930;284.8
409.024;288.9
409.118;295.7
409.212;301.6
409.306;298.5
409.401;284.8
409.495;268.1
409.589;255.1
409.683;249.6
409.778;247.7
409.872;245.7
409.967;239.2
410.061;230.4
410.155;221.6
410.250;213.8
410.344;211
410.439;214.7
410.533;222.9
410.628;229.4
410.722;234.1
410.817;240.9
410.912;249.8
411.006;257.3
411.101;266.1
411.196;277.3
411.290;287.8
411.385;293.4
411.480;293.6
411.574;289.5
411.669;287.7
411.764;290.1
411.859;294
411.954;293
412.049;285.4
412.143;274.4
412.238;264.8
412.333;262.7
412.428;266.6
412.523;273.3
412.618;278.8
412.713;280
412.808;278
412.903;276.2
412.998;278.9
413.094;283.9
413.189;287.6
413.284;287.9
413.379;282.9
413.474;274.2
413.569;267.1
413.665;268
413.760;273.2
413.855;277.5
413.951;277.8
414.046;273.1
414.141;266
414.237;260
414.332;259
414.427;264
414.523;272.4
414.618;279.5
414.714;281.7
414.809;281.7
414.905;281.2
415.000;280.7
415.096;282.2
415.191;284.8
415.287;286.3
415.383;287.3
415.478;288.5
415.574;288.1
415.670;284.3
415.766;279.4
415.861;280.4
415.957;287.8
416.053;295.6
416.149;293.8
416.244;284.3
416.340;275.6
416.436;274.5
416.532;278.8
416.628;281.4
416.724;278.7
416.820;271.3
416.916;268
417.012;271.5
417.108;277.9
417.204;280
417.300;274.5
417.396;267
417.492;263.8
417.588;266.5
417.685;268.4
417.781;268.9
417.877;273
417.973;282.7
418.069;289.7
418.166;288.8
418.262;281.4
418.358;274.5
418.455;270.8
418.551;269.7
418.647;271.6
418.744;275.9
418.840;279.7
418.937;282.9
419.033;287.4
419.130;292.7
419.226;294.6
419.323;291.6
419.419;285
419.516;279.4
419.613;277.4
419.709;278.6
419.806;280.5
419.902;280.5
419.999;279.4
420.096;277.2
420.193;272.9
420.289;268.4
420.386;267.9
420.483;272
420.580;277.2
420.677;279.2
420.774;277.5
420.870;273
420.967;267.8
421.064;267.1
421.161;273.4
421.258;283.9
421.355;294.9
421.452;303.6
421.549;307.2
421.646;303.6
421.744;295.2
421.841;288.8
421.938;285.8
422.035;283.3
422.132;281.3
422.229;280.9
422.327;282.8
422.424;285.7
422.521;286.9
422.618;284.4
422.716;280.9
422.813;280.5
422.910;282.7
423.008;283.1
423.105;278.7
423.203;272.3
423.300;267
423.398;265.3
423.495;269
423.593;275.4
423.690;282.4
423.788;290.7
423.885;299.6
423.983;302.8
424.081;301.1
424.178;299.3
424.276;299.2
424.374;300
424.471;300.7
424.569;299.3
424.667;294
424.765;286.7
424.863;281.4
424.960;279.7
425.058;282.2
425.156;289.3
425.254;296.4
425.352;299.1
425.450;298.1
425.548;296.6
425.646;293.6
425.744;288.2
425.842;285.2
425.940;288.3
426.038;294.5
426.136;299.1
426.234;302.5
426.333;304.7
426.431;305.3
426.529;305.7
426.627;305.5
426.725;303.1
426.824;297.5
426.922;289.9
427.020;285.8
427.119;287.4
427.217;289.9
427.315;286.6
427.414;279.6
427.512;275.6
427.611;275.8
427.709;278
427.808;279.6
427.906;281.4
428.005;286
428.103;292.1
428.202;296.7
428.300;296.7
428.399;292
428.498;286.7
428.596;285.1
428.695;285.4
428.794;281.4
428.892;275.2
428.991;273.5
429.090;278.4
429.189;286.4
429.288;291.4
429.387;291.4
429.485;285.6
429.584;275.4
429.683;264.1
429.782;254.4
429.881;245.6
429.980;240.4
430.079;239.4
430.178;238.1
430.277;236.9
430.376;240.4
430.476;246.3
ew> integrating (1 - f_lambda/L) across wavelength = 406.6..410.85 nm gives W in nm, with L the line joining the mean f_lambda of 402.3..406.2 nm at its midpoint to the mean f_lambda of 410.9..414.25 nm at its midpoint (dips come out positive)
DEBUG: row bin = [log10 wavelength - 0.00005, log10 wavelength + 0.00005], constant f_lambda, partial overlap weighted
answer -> 0.22 nm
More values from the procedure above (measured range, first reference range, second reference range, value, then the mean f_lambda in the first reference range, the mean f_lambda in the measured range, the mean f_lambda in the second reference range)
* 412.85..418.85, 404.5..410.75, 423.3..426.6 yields 0.09 nm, 272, 277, 292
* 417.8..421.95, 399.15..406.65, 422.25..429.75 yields 0.09 nm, 288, 281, 288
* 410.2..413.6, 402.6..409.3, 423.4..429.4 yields 0.23 nm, 287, 268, 290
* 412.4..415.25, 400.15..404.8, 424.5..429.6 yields 0.16 nm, 295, 276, 289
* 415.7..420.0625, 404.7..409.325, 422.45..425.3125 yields 0.09 nm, 282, 279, 287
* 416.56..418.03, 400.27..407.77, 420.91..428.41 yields 0.08 nm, 288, 273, 289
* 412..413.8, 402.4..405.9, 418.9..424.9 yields 0.08 nm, 292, 276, 284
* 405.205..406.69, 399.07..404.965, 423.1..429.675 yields 0.08 nm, 291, 275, 289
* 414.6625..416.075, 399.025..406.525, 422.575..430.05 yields 0.01 nm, 288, 284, 286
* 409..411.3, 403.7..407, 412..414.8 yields 0.22 nm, 286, 252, 274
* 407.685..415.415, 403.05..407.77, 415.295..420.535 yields 0.28 nm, 286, 272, 279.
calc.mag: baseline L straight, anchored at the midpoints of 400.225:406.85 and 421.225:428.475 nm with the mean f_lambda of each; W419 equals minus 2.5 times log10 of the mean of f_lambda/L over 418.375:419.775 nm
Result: 0.03 mag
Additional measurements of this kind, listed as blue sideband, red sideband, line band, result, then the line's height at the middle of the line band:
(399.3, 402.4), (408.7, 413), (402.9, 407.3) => -0.028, 278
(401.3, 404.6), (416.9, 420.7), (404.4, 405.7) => 0.017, 292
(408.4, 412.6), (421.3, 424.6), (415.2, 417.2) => -0.020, 276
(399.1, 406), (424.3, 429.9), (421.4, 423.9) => 0.015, 288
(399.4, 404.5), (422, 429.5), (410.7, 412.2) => 0.053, 290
